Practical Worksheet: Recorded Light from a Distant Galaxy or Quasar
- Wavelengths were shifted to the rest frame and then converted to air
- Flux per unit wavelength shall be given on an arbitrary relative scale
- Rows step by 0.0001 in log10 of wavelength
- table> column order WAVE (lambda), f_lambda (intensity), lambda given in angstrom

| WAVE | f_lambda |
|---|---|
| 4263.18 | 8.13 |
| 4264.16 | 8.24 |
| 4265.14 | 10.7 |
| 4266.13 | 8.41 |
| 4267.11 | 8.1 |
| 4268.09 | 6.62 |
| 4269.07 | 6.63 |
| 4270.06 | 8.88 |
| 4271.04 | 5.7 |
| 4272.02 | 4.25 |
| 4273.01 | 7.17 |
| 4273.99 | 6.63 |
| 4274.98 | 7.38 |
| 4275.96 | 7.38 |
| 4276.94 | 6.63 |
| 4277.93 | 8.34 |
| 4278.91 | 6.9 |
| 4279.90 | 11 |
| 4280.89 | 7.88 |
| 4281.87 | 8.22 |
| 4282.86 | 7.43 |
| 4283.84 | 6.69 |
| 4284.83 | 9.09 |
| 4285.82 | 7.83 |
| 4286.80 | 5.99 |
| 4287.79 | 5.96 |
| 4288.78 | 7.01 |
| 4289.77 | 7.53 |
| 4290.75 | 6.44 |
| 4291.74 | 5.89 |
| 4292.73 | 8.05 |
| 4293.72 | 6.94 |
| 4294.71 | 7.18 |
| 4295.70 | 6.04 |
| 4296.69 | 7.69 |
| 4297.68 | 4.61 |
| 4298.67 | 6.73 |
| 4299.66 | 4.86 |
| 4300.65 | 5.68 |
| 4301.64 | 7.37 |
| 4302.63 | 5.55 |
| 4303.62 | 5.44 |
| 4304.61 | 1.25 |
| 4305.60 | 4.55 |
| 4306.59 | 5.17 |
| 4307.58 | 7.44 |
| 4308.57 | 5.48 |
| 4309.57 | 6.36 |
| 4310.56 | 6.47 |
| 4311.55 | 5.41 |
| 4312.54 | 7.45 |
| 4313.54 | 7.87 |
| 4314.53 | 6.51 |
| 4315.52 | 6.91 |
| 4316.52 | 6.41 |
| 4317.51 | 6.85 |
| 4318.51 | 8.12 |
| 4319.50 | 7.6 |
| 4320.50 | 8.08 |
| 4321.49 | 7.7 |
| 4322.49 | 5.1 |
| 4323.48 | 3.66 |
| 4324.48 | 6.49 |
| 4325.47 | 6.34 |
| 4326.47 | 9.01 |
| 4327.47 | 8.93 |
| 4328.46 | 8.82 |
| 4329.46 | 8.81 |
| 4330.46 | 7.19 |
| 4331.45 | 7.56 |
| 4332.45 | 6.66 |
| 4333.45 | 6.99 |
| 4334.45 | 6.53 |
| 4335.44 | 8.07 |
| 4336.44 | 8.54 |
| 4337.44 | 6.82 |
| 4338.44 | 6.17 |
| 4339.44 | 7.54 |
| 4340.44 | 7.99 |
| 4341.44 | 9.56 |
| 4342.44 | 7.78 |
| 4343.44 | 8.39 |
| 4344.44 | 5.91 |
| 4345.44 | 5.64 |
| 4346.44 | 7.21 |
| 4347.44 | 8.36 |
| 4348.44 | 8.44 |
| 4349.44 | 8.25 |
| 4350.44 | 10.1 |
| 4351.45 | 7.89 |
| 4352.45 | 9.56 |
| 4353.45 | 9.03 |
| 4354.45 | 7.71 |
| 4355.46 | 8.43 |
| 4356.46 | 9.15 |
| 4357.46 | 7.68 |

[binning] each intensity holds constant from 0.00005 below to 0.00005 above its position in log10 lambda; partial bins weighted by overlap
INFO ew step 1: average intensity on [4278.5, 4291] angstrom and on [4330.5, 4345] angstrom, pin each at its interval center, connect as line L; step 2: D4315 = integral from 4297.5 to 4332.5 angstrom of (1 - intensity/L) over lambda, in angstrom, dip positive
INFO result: 4.5 angstrom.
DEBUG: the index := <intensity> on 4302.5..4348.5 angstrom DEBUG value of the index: 6.92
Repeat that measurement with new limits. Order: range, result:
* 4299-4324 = 6.14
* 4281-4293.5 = 7.2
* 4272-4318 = 6.66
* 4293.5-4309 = 5.73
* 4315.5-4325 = 6.68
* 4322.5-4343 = 7.42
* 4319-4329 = 7.18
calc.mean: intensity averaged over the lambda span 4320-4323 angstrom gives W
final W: 6.95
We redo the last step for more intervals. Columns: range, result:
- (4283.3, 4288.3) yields 7.12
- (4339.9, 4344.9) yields 7.94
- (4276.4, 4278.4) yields 7.47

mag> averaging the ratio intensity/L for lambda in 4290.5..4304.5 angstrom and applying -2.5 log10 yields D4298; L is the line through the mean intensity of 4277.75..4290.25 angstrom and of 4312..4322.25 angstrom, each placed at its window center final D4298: 0.21 mag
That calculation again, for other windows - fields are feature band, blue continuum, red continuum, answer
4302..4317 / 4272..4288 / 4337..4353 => 0.281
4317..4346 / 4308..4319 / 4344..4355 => 0.003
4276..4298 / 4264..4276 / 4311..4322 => 0.005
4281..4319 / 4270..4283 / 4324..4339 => 0.146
